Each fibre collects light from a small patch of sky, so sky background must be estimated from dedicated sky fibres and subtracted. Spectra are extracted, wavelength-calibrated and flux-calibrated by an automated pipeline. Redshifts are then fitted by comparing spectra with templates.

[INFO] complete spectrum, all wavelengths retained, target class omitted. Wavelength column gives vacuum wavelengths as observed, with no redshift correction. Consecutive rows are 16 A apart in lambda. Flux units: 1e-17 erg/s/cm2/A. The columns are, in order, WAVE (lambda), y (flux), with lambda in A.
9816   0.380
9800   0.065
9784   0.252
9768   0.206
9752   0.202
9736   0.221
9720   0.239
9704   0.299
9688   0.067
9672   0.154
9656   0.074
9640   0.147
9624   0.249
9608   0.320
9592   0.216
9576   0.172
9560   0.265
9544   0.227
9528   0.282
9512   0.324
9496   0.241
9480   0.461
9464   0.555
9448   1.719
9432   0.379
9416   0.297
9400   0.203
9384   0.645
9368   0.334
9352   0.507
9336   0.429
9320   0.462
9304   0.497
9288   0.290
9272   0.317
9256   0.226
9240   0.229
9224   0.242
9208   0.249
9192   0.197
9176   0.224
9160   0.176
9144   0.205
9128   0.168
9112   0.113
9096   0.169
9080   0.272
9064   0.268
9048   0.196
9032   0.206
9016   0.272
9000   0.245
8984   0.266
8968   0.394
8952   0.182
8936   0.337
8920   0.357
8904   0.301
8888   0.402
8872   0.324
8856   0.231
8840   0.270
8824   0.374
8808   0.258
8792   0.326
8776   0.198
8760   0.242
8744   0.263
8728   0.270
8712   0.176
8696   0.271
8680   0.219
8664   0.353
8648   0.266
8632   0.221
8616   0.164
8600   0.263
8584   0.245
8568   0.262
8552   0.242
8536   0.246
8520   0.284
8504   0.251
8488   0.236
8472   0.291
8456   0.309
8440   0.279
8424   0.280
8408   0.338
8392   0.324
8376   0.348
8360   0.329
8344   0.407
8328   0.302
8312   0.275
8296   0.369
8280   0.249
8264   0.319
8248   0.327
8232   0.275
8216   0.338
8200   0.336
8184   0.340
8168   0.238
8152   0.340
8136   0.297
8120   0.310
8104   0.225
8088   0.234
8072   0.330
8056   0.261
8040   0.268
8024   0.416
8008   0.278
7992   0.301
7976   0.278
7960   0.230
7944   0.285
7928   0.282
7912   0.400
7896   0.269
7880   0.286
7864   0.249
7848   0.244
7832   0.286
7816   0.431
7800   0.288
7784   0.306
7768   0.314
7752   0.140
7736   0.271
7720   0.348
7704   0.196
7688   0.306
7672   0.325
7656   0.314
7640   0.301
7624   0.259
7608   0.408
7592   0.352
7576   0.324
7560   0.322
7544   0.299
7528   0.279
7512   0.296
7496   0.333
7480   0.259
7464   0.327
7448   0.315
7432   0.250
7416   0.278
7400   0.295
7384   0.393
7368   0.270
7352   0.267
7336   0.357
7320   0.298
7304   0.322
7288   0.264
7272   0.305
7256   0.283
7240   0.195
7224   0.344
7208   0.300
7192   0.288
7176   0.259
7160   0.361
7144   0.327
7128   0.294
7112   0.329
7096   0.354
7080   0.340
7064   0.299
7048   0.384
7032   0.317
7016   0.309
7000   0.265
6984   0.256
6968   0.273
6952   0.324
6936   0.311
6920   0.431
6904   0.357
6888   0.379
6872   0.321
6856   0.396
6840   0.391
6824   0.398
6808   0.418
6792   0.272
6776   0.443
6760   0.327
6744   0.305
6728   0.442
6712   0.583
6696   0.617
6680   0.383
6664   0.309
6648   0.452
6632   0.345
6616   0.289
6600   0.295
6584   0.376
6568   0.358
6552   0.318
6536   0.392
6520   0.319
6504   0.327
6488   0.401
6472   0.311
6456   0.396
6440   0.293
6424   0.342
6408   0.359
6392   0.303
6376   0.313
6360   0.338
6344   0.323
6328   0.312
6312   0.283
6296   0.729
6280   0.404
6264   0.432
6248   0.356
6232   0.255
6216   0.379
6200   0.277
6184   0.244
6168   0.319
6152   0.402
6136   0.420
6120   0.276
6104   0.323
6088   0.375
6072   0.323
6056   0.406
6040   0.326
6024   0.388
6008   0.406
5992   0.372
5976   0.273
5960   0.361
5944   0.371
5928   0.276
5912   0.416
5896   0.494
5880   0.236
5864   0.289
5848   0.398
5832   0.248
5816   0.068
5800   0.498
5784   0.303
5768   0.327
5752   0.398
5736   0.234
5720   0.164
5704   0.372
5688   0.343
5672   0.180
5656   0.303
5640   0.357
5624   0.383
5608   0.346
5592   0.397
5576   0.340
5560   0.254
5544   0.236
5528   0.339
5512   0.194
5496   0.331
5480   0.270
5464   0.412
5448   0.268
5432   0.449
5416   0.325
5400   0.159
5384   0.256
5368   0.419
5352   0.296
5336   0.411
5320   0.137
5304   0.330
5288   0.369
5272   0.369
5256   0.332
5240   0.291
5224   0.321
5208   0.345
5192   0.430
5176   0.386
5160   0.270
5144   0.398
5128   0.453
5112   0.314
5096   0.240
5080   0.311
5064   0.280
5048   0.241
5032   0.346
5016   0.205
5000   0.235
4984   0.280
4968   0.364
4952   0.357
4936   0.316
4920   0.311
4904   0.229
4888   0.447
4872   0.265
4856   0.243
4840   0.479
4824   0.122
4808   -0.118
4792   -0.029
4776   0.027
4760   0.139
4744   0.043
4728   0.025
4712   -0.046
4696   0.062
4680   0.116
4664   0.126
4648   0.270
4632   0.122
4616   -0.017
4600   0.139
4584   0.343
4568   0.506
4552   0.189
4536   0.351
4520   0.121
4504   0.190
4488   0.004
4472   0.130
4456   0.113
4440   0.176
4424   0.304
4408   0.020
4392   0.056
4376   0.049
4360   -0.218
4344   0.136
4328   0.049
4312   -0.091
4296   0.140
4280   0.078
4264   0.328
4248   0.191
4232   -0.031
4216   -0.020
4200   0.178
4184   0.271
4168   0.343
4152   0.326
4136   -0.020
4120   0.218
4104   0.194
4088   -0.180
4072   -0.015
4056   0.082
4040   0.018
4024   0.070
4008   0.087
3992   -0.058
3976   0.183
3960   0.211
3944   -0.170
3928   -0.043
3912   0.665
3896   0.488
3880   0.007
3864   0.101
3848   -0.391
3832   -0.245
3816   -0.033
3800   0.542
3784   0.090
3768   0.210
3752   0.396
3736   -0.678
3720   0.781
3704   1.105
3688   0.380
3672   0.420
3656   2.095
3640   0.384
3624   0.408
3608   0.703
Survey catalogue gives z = 1.40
